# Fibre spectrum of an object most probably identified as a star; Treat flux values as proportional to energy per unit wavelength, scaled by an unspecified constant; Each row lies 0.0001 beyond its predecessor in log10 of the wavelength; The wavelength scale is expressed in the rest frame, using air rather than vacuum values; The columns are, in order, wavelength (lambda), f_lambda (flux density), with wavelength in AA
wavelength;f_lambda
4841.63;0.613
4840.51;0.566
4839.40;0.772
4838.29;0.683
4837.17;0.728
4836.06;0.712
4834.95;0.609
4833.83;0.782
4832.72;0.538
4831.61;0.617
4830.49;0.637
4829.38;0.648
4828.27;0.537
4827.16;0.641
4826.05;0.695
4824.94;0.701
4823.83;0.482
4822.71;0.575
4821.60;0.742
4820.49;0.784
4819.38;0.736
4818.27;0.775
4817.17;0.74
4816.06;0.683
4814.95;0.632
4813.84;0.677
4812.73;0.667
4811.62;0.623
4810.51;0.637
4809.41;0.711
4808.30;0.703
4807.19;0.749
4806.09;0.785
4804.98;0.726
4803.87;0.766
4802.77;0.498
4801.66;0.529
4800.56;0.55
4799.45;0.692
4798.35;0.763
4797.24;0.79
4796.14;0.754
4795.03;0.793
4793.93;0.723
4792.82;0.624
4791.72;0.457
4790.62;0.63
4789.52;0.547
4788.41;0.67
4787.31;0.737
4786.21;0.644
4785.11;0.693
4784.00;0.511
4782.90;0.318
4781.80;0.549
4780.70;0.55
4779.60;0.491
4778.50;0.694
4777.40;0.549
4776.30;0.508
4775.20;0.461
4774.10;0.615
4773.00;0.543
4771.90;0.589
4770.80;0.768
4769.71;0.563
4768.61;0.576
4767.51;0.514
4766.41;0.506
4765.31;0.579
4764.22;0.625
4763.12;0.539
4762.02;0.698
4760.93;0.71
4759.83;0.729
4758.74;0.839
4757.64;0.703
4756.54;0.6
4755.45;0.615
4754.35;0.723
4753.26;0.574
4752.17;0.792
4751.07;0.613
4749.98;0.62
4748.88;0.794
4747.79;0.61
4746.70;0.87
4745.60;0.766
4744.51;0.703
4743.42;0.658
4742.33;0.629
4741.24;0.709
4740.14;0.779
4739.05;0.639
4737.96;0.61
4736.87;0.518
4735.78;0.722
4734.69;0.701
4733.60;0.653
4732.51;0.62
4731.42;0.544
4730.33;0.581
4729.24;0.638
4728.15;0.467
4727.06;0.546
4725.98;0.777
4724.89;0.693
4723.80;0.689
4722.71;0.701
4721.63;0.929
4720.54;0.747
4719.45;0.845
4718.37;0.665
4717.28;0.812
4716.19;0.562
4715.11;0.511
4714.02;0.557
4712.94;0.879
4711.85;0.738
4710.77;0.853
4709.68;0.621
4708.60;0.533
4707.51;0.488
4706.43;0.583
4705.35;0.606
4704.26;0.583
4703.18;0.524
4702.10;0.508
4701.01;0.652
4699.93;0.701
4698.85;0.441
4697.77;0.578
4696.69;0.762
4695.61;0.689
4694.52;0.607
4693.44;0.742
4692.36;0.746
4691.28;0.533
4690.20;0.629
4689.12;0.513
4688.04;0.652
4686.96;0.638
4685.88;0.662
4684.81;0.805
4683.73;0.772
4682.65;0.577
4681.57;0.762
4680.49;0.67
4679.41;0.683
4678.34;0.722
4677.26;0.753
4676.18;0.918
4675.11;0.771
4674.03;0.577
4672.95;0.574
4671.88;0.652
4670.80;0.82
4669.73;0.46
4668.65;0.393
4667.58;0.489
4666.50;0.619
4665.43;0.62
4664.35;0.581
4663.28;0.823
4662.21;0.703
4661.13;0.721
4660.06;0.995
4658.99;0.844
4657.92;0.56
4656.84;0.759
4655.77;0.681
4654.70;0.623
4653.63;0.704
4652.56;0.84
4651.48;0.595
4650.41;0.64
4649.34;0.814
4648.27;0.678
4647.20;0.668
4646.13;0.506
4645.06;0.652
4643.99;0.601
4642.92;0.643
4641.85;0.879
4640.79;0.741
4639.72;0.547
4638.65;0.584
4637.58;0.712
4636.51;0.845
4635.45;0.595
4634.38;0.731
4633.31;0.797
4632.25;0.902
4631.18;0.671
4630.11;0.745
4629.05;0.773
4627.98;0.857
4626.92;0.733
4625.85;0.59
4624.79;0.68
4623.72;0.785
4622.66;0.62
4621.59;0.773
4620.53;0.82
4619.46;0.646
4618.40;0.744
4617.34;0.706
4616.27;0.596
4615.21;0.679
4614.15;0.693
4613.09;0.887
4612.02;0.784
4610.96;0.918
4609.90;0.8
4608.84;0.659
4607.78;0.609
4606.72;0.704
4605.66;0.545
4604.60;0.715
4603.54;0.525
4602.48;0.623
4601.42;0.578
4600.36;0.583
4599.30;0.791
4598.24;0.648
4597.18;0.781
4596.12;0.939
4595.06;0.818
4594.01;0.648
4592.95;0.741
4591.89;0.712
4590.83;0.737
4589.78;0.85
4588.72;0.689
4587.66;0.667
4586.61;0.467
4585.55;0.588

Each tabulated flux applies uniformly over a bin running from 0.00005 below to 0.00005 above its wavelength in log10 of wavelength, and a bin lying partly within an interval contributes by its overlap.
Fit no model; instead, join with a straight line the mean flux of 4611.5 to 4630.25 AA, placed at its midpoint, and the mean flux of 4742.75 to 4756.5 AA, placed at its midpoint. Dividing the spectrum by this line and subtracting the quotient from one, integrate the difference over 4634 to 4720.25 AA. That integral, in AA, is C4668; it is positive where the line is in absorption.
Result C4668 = 5.5 AA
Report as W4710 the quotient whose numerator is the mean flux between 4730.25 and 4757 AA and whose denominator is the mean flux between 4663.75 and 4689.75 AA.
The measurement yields 1.0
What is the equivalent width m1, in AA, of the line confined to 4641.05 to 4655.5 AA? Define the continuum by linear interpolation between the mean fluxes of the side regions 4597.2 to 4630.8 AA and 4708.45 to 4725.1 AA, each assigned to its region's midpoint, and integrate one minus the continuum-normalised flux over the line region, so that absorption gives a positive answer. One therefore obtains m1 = 0.53 AA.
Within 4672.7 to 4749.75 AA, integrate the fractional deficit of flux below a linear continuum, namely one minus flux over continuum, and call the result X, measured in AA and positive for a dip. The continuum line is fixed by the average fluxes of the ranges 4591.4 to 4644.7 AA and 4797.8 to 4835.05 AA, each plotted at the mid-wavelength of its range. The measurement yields 2.8 AA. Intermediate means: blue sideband 0.714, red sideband 0.666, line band 0.666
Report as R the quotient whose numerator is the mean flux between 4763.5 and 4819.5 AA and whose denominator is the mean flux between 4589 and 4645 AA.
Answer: 0.88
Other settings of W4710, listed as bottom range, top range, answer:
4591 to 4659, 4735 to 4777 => 0.92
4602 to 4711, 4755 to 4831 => 0.94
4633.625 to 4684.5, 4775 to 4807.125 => 0.91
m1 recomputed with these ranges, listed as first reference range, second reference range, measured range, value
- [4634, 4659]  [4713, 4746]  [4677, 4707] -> 1.3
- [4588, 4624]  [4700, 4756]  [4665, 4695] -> 1.2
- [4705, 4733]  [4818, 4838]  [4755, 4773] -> 0.8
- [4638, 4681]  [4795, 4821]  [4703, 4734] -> 1.4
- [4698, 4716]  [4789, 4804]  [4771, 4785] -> 2.1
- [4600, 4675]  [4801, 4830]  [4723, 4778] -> 2.9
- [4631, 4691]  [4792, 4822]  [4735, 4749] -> 0.0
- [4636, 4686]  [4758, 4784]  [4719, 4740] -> -1.4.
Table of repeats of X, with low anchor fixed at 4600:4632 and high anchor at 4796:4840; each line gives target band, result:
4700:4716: 1.7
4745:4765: -0.1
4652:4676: 0.7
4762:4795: 4.7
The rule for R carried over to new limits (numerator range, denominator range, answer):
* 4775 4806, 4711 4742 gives 0.92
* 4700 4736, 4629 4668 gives 0.93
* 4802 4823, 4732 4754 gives 1.02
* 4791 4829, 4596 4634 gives 0.94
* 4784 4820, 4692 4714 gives 1.06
